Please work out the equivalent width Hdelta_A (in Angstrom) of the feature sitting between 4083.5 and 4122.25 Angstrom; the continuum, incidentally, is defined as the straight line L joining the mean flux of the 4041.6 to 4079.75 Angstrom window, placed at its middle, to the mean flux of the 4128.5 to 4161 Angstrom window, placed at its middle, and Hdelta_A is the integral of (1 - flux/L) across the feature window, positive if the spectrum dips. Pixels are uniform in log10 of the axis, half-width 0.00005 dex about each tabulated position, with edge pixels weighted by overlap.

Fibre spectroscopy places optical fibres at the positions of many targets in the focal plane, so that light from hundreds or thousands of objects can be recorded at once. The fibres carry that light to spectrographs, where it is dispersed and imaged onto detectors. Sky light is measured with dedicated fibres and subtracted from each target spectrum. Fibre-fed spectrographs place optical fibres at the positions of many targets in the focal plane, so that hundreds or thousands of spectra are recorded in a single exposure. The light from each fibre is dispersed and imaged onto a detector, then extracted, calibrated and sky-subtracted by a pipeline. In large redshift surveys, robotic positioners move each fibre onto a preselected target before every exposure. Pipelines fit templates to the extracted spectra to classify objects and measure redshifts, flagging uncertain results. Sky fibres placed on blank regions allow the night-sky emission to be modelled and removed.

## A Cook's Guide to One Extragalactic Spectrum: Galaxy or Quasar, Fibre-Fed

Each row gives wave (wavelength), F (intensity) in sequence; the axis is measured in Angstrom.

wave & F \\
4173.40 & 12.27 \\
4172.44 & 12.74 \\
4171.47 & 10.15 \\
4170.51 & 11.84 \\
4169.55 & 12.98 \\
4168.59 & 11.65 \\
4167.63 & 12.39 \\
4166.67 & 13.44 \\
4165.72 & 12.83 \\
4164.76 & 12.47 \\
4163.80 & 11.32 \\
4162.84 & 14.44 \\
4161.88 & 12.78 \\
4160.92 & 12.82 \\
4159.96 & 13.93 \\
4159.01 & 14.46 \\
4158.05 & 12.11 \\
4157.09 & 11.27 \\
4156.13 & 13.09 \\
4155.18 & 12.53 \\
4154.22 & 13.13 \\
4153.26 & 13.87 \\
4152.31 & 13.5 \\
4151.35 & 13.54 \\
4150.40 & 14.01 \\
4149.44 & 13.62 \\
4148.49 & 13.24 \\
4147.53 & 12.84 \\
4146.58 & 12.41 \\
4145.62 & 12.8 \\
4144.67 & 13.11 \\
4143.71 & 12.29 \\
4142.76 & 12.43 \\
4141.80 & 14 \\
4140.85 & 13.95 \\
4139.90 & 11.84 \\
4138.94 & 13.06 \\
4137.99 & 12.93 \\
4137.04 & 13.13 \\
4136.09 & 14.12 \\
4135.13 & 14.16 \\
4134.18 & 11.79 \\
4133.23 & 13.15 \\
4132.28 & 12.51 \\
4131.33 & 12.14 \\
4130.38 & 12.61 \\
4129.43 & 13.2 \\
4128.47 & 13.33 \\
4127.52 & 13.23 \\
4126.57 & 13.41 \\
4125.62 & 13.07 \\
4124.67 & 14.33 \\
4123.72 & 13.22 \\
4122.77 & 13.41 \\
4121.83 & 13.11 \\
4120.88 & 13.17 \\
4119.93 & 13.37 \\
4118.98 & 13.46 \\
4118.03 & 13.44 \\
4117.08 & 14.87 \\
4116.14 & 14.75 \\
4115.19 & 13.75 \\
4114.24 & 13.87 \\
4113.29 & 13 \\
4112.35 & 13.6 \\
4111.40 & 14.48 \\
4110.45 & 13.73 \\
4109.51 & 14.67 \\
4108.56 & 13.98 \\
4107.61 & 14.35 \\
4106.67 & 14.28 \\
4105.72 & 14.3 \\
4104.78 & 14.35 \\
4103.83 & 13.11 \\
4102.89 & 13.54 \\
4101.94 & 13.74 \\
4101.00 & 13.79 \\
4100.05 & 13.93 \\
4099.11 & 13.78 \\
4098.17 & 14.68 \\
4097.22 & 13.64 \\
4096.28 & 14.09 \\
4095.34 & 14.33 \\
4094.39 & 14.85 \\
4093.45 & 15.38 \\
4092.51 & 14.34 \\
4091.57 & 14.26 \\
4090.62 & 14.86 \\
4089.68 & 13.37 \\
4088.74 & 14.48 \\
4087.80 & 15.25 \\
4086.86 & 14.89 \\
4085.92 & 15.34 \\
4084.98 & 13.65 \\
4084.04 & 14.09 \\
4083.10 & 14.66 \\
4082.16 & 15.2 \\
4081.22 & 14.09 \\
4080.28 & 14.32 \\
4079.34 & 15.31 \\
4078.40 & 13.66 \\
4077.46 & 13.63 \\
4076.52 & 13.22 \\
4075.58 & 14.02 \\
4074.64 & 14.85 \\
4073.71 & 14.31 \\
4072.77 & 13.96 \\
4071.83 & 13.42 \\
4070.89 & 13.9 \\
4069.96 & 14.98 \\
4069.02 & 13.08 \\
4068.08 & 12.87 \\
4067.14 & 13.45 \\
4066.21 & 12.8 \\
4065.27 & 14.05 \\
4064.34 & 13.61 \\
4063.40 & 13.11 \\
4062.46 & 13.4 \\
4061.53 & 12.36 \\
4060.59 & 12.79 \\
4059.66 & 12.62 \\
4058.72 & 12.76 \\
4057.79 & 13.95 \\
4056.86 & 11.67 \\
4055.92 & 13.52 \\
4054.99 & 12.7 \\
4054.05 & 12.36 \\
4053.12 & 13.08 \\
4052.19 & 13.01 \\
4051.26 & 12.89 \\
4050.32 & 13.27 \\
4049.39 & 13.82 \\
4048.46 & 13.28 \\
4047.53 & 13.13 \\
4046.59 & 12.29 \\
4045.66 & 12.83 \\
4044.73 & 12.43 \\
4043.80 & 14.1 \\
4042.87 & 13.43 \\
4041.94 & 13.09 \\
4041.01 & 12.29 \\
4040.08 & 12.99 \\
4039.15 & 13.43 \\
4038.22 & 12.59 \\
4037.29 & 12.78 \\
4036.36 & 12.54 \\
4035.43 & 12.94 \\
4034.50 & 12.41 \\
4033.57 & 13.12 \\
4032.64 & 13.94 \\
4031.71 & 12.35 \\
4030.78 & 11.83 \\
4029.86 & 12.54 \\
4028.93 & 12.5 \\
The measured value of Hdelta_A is -2.6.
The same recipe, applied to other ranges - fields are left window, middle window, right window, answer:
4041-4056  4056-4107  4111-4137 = -2.78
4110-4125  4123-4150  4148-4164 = 0.76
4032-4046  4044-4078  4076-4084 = 0.97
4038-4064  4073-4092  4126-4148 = -2.04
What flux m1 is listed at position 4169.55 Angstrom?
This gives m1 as 12.98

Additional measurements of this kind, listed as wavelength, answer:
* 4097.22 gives 13.64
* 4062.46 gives 13.4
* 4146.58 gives 12.41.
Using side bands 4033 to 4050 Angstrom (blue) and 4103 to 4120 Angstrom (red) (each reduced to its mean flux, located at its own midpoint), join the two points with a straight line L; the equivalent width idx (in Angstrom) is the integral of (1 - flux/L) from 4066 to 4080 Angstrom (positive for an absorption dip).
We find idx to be -0.4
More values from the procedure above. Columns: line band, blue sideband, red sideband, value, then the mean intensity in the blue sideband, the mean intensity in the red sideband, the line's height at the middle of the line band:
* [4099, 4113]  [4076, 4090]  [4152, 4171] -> -0.1 Angstrom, 14.4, 12.8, 13.9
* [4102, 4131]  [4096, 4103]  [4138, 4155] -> -0.1 Angstrom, 13.9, 13.1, 13.6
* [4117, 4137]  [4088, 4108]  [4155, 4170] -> 0.4 Angstrom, 14.2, 12.8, 13.6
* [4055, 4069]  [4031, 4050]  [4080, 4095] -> 0.7 Angstrom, 13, 14.6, 13.7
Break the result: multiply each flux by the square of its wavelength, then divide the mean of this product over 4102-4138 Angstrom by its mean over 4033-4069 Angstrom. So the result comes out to 1.1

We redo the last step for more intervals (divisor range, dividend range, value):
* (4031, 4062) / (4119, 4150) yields 1.06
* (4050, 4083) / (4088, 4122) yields 1.06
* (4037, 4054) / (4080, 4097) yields 1.14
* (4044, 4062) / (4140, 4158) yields 1.06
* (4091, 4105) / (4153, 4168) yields 0.94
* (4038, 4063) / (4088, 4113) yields 1.12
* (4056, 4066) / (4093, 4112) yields 1.11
